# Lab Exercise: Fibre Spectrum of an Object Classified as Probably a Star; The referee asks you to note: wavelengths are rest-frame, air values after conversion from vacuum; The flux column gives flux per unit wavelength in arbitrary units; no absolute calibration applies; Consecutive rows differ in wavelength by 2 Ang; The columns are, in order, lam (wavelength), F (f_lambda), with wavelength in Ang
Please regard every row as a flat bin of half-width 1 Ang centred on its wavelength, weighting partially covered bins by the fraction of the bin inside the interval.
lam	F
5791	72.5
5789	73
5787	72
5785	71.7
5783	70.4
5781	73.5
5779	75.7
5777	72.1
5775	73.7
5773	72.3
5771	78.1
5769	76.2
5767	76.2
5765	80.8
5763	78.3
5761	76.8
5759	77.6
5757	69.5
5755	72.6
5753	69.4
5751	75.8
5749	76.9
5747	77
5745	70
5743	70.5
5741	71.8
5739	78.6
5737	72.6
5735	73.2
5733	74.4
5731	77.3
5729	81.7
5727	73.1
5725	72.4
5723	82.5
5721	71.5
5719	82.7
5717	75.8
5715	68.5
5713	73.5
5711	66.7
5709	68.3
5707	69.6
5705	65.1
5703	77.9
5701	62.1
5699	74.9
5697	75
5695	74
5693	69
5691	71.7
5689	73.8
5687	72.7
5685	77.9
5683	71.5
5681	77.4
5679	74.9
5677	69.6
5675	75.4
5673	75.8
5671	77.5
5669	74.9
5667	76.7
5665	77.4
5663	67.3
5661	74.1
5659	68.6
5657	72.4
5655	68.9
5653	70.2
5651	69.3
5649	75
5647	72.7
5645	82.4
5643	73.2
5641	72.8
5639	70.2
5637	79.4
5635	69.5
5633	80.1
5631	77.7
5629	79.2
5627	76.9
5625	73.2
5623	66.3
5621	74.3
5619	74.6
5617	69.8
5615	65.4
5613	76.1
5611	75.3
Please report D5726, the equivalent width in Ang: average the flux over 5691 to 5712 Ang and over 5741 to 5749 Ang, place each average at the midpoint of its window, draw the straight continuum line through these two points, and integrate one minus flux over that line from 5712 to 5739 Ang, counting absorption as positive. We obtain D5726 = -1.4 Ang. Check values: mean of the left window 70.3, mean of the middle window 75.4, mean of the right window 73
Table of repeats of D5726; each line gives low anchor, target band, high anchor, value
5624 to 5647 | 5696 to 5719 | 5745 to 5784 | 1.2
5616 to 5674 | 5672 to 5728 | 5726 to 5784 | 1.0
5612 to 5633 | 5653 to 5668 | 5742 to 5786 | 0.4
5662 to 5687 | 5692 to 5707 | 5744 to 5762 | 0.7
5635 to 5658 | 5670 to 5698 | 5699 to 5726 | -0.6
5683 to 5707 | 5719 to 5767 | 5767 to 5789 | -1.4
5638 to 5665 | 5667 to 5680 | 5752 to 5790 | -0.4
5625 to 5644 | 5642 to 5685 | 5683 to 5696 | 0.3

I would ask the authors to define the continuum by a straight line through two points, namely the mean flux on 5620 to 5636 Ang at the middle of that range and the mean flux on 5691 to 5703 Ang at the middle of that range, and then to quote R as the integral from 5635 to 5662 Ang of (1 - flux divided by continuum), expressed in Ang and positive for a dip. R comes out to 0.3 Ang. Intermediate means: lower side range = 74.7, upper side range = 71.6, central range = 72.9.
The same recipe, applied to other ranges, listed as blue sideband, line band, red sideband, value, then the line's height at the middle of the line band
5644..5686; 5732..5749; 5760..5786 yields 0.2 Ang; 74.7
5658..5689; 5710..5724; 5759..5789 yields 0.0 Ang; 74.4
